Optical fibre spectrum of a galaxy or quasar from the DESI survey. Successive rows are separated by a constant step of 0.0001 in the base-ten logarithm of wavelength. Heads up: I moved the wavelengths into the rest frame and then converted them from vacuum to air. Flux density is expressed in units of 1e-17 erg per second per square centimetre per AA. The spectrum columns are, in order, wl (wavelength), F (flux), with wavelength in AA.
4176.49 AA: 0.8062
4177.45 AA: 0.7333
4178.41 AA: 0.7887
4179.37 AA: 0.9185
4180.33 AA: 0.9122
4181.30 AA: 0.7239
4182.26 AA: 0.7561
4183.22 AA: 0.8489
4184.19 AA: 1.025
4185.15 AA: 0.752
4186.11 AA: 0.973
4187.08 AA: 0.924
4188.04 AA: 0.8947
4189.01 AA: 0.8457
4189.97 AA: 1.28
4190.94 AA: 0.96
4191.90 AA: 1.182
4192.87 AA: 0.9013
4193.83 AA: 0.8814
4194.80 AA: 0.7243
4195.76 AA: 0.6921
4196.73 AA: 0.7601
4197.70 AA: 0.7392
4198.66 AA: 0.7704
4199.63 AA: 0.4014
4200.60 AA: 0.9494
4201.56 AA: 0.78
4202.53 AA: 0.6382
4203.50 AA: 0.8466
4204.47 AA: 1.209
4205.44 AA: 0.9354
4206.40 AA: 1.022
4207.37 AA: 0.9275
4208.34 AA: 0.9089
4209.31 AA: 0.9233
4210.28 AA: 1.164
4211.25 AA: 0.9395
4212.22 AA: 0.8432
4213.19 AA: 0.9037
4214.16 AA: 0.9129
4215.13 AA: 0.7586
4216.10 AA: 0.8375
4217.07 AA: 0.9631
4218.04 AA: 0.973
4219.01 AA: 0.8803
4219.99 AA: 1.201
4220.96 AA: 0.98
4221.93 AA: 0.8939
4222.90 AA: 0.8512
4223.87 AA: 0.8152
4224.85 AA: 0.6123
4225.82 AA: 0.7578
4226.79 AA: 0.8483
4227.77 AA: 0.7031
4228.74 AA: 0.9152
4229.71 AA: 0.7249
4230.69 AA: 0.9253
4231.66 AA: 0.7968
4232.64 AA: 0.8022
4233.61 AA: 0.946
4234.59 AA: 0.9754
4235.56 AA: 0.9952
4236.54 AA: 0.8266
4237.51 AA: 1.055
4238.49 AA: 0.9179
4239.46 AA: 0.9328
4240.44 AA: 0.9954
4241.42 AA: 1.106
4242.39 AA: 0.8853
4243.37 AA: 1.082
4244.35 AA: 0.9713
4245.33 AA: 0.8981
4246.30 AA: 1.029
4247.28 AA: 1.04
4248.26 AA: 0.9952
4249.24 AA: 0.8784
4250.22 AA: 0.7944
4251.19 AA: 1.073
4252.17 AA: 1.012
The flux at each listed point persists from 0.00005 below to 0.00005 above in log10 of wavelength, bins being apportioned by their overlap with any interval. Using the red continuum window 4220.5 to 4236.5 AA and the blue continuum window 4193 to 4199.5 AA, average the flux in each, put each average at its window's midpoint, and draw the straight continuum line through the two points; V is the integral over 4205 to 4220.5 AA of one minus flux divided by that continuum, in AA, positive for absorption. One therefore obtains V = -2.8 AA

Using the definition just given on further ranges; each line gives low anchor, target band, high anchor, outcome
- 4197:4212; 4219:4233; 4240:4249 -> 1.4 AA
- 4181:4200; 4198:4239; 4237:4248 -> 2.1 AA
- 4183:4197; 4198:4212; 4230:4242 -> 0.6 AA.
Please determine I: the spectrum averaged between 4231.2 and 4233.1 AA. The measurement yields 0.797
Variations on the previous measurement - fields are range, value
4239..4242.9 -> 0.98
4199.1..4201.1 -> 0.679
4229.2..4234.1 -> 0.839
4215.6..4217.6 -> 0.902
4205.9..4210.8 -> 0.989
